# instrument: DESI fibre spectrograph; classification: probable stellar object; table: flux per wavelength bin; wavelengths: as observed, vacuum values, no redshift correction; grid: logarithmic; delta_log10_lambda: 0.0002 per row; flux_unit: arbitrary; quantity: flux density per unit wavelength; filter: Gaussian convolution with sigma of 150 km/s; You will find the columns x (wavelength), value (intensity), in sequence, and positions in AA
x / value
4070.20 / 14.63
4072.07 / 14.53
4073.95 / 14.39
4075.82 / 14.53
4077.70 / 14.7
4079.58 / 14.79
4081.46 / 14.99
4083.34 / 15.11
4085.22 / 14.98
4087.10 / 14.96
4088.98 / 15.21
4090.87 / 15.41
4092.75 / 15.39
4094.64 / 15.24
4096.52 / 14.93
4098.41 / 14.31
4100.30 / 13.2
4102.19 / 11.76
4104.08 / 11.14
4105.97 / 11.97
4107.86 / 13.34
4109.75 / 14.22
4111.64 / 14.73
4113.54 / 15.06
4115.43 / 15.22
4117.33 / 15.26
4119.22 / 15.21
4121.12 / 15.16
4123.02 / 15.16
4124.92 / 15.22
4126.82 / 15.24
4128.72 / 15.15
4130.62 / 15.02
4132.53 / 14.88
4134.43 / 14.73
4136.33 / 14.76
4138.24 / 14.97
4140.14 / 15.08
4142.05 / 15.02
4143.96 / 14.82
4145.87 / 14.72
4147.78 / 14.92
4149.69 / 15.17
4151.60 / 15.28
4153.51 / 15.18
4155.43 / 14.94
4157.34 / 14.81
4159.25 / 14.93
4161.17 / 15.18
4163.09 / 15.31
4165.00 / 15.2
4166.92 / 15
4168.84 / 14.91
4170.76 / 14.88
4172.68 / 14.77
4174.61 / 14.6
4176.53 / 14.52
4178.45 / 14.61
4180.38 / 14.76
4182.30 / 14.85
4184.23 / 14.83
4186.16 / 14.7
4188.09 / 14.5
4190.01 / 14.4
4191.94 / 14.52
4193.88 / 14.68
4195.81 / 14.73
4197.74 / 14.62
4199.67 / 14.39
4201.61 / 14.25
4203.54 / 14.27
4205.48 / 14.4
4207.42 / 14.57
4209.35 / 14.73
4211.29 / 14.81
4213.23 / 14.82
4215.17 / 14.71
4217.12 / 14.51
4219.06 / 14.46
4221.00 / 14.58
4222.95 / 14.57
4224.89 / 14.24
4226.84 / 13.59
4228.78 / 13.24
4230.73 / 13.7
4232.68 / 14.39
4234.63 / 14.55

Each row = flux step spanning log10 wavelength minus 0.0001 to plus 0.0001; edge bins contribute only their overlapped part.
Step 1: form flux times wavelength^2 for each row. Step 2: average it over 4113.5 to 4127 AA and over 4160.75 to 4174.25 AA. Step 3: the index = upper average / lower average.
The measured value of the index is 1.01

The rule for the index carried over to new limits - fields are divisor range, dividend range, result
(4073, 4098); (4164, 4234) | 1.03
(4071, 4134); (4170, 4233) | 1.04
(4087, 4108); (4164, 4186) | 1.11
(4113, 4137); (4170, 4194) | 1.00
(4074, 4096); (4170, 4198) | 1.03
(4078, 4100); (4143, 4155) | 1.03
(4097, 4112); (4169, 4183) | 1.17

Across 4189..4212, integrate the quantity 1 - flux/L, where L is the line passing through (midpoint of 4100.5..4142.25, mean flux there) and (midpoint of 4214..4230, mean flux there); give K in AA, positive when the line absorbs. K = -0.4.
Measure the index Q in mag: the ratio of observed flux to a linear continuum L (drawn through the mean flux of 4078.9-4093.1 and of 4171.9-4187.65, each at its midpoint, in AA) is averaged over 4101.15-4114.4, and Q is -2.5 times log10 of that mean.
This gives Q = 0.14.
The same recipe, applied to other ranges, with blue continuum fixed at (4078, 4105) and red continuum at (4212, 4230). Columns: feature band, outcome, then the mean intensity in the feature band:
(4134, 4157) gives -0.045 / 15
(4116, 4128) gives -0.061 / 15.2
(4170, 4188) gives -0.028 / 14.7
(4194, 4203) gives -0.015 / 14.5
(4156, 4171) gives -0.052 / 15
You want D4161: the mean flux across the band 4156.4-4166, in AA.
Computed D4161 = 15.1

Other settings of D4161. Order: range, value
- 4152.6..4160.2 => 15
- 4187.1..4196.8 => 14.6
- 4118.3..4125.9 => 15.2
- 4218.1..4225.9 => 14.5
